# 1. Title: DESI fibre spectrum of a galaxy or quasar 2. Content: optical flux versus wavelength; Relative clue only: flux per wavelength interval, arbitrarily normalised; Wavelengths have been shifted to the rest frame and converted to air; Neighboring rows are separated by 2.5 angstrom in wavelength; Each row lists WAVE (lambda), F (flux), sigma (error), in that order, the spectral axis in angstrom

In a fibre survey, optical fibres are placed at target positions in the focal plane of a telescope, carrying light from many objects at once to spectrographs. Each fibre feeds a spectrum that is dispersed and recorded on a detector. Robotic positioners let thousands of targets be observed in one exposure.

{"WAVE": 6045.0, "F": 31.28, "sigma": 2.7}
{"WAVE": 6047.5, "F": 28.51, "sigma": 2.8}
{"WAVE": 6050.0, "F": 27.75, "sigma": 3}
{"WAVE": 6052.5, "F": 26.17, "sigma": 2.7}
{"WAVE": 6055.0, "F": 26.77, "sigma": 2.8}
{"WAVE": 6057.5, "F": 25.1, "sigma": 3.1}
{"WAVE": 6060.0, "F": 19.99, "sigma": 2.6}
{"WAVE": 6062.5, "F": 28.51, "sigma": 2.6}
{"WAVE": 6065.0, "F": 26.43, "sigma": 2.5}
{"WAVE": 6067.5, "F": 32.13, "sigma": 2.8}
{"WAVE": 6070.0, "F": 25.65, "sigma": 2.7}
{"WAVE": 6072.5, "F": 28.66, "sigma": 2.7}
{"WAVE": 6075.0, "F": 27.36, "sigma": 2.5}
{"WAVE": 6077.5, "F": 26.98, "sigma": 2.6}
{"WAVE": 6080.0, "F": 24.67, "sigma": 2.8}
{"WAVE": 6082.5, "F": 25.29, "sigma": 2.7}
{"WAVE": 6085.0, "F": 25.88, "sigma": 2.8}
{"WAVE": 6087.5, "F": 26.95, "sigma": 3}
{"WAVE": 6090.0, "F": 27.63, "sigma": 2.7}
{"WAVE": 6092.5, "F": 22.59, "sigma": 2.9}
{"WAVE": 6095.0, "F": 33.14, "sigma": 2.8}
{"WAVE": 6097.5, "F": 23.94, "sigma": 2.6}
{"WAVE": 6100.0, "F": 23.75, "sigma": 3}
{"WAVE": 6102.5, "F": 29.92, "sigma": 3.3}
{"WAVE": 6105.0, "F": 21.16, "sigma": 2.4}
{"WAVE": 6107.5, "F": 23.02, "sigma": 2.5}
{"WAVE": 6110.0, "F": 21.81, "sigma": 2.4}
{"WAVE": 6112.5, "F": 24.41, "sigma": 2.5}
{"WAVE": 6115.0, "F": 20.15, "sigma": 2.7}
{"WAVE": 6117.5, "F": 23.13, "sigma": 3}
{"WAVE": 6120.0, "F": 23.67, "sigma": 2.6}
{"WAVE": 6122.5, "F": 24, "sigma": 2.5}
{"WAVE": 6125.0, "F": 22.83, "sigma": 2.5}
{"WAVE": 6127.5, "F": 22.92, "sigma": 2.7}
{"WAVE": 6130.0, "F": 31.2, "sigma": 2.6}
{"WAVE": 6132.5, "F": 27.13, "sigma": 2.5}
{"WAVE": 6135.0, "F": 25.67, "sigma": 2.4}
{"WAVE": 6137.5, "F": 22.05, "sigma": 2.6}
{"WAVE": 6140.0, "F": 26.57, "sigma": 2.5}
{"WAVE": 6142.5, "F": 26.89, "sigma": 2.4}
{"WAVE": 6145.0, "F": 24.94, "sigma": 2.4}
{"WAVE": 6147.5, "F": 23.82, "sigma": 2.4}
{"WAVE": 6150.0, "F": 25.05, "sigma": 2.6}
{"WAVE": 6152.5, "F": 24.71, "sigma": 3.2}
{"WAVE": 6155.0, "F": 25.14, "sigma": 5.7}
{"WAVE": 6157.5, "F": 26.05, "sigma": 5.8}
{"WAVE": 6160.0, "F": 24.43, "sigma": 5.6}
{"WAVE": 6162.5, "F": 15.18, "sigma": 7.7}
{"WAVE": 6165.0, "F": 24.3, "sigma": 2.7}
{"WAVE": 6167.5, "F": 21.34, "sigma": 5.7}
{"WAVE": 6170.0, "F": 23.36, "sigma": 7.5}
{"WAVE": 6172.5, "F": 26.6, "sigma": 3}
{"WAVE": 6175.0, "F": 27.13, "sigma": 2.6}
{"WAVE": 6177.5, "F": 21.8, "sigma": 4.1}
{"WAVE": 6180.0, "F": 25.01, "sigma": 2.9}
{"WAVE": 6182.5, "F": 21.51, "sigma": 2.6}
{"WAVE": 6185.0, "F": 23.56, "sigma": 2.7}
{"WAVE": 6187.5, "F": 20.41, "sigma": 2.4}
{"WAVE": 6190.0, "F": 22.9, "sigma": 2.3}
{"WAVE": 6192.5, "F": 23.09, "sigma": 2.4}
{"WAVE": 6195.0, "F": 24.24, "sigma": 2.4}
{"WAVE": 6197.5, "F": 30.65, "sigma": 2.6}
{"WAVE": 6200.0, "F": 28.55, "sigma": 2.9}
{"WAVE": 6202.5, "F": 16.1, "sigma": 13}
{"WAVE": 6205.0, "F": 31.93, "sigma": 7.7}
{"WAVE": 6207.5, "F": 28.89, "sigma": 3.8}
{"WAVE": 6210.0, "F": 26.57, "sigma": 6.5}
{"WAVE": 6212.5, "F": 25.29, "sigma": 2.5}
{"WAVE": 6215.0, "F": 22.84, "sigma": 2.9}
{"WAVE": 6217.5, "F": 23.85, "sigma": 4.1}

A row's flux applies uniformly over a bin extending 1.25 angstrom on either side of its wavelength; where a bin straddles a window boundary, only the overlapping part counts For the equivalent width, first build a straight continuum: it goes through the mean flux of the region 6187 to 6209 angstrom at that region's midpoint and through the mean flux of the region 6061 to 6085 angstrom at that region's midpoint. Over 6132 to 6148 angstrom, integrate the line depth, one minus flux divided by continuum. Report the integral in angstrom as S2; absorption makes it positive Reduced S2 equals 0.56 angstrom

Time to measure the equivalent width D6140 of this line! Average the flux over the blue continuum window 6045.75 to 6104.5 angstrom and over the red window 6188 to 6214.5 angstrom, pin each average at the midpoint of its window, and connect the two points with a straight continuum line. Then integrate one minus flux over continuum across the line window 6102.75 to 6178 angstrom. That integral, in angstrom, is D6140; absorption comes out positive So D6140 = 5.7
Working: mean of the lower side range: 26.7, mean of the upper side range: 25.6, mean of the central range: 24.1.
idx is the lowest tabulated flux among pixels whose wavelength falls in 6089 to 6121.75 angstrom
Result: 20.15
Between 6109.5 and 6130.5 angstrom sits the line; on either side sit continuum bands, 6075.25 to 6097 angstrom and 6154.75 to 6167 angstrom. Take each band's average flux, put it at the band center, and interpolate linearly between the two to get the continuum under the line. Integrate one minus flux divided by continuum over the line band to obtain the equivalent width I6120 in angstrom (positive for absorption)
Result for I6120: 1.0 angstrom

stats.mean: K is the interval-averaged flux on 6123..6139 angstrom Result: 25.3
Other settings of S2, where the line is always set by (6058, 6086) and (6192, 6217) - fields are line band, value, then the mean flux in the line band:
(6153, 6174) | 2.1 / 23.4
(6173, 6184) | 0.8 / 24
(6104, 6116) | 1.9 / 22.2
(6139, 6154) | 0.5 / 25.3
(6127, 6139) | 0.1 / 26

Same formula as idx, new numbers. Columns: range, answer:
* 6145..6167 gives 15.18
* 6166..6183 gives 21.34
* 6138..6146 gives 24.94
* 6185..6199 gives 20.41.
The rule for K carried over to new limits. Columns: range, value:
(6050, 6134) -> 25.6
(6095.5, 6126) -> 23.7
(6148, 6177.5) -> 23.8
